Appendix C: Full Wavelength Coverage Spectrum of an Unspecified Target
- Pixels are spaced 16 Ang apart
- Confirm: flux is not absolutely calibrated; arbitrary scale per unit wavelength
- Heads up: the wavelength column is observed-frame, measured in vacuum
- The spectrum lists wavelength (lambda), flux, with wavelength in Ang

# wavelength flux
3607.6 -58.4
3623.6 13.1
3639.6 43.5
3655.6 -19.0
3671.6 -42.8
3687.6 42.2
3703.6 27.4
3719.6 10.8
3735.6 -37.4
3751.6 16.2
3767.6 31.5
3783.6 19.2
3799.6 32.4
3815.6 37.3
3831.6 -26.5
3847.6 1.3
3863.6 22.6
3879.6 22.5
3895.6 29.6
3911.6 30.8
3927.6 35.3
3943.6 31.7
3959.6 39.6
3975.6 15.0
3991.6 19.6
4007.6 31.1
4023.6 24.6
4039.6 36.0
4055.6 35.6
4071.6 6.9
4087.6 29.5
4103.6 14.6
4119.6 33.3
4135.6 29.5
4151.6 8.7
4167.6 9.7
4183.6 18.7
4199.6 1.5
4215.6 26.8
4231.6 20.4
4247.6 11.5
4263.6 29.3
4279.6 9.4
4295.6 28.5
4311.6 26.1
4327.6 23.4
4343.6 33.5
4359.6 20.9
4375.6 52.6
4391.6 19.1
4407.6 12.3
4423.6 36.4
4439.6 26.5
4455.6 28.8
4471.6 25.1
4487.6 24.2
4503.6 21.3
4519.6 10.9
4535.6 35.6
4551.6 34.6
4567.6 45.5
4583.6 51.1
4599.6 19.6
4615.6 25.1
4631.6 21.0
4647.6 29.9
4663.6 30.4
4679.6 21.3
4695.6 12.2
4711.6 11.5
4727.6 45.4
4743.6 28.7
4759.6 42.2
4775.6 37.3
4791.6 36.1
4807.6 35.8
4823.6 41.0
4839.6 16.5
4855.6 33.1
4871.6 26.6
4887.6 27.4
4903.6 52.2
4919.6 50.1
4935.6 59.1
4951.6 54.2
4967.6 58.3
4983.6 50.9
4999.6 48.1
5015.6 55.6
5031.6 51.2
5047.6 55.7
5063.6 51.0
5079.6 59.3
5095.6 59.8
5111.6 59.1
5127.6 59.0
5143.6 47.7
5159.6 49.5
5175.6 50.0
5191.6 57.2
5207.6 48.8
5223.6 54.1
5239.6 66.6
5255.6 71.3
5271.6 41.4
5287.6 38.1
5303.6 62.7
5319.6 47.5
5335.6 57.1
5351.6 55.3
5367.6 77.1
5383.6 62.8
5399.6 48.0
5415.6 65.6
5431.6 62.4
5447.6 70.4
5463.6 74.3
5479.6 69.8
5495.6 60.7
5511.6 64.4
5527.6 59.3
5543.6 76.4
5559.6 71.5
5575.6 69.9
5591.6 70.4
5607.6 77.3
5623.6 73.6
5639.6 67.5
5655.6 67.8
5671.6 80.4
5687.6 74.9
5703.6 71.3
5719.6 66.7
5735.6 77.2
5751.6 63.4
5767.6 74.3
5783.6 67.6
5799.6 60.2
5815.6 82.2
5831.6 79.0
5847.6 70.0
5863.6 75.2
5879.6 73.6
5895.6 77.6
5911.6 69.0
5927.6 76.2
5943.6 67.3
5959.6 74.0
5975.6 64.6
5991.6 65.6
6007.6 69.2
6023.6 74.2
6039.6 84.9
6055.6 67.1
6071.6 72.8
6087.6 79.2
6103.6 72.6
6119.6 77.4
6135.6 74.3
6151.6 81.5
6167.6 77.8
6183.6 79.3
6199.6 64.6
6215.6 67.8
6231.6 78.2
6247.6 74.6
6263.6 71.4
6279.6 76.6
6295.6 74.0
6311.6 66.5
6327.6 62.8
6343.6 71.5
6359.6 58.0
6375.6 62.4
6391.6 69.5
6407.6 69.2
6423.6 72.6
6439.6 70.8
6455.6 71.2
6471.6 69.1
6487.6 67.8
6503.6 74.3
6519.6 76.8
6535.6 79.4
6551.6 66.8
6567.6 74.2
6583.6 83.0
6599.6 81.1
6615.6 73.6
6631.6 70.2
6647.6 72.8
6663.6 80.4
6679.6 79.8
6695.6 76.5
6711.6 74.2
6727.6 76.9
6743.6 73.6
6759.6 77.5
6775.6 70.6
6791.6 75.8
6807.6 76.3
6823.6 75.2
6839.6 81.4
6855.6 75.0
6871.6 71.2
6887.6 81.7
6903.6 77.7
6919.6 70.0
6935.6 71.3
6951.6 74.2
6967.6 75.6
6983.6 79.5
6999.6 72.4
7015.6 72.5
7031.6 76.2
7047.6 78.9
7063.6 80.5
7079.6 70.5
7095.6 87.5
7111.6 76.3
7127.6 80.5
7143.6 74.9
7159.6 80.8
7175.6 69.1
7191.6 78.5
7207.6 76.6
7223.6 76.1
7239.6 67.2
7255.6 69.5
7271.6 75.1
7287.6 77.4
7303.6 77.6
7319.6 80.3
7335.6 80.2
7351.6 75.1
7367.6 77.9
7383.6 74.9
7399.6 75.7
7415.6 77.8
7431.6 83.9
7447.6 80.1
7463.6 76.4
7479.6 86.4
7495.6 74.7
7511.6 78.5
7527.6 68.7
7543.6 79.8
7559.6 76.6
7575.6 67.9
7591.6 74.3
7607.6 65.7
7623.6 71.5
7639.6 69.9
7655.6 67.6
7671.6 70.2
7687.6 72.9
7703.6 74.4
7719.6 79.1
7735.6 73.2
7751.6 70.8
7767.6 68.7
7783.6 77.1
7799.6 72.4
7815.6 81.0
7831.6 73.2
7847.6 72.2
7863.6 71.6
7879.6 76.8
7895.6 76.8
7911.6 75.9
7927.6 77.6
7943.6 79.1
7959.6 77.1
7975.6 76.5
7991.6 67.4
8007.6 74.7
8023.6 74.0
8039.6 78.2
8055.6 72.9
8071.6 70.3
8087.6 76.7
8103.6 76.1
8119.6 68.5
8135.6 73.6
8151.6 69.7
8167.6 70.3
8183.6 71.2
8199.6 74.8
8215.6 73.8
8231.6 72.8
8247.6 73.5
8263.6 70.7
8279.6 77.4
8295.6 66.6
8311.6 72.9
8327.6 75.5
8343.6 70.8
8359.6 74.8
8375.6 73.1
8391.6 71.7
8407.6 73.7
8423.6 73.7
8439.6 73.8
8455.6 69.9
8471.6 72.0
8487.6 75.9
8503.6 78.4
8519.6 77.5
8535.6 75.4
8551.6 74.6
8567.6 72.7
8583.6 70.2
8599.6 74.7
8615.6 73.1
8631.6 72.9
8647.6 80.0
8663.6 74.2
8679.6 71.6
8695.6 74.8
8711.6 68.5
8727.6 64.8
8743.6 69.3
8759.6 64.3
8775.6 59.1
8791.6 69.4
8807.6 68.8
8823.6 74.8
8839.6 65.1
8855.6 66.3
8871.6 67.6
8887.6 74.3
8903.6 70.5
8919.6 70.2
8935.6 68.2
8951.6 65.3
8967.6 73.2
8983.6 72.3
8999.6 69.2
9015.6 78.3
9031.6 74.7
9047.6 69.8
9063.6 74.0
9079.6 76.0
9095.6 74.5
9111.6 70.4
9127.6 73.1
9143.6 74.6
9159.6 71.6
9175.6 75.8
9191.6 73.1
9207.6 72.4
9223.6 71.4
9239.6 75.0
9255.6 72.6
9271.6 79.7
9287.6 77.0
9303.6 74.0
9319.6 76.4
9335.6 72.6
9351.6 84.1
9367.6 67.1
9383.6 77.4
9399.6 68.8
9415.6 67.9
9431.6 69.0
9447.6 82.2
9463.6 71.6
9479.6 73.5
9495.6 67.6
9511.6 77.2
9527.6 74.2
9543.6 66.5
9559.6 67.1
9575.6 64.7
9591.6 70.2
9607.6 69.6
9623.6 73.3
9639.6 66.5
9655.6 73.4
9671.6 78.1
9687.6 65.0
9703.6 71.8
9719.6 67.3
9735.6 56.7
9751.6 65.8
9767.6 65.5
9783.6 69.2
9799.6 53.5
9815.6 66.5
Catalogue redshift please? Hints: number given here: 0.229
